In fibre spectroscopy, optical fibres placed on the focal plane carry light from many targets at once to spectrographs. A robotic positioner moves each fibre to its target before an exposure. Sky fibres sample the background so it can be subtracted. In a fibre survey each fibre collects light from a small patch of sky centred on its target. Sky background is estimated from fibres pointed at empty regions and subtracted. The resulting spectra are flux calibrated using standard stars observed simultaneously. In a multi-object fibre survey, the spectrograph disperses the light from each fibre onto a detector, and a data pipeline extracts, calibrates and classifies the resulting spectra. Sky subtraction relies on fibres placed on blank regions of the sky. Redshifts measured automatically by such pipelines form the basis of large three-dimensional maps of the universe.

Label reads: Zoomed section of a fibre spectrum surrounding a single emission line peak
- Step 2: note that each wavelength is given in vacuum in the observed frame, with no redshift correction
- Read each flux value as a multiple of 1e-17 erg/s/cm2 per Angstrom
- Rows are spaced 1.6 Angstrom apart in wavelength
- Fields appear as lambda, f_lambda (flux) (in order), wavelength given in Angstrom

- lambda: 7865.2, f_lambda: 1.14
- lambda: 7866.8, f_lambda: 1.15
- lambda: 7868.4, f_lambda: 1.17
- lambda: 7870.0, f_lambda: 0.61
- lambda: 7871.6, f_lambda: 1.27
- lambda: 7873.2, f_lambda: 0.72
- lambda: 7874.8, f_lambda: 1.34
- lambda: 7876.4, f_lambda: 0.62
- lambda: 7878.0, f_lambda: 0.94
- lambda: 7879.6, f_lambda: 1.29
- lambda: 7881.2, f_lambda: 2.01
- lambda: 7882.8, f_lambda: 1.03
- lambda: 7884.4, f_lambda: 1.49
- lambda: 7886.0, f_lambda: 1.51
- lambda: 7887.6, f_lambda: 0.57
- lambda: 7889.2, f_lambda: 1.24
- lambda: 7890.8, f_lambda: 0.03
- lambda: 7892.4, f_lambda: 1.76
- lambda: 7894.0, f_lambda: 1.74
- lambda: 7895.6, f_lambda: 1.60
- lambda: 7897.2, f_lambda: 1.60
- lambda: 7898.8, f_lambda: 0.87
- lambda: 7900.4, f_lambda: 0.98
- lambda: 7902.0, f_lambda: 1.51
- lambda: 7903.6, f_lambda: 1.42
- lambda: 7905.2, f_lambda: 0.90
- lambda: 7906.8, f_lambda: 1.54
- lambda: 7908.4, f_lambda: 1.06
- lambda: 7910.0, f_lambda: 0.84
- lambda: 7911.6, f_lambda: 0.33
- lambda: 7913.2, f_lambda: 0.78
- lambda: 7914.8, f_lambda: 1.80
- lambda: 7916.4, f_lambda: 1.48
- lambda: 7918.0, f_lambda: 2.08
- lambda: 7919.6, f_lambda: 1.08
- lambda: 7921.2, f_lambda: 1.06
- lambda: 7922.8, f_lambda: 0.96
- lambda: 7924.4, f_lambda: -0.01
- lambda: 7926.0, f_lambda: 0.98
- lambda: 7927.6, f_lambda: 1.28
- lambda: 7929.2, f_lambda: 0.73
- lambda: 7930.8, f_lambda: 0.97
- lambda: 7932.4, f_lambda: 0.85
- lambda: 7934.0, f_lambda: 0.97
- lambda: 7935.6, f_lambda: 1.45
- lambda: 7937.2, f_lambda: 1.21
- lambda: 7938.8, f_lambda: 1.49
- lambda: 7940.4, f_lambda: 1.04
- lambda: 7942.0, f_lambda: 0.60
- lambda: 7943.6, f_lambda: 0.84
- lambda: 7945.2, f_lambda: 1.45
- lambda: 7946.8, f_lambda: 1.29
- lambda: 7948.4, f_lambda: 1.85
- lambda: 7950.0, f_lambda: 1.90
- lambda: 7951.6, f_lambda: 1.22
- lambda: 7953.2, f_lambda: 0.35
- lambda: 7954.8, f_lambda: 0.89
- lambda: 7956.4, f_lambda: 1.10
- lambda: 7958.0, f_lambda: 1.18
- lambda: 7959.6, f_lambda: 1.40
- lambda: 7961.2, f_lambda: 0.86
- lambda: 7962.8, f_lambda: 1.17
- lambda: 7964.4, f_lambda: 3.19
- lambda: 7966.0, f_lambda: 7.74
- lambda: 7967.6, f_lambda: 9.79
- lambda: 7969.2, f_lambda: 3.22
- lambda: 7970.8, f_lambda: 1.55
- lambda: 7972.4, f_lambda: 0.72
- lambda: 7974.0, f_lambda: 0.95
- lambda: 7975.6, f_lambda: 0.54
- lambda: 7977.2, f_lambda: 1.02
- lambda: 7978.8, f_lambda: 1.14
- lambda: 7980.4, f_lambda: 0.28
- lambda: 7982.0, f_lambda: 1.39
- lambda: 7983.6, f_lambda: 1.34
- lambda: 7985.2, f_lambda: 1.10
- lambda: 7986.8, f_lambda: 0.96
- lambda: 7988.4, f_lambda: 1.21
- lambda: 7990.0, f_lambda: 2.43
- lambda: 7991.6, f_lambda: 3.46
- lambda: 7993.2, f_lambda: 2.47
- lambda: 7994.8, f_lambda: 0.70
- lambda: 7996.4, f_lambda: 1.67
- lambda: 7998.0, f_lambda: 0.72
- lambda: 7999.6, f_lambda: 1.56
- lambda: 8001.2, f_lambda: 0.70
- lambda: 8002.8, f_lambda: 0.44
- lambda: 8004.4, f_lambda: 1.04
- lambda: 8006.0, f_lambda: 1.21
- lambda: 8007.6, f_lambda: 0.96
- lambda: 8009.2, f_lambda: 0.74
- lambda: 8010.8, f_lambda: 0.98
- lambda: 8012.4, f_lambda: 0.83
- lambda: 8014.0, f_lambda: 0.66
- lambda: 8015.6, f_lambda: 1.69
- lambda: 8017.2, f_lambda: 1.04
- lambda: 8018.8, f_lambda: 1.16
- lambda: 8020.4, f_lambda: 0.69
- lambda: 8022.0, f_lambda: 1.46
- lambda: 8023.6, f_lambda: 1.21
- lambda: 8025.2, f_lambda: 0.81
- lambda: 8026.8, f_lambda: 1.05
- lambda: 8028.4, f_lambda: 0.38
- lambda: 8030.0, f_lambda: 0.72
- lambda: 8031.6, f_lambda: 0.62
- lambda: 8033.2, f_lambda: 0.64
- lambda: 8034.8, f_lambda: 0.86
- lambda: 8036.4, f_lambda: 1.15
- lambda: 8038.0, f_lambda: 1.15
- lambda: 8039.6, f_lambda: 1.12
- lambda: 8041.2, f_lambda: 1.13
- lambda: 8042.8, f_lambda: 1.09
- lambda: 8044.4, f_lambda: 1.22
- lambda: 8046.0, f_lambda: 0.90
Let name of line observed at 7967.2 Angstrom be H-alpha 6563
